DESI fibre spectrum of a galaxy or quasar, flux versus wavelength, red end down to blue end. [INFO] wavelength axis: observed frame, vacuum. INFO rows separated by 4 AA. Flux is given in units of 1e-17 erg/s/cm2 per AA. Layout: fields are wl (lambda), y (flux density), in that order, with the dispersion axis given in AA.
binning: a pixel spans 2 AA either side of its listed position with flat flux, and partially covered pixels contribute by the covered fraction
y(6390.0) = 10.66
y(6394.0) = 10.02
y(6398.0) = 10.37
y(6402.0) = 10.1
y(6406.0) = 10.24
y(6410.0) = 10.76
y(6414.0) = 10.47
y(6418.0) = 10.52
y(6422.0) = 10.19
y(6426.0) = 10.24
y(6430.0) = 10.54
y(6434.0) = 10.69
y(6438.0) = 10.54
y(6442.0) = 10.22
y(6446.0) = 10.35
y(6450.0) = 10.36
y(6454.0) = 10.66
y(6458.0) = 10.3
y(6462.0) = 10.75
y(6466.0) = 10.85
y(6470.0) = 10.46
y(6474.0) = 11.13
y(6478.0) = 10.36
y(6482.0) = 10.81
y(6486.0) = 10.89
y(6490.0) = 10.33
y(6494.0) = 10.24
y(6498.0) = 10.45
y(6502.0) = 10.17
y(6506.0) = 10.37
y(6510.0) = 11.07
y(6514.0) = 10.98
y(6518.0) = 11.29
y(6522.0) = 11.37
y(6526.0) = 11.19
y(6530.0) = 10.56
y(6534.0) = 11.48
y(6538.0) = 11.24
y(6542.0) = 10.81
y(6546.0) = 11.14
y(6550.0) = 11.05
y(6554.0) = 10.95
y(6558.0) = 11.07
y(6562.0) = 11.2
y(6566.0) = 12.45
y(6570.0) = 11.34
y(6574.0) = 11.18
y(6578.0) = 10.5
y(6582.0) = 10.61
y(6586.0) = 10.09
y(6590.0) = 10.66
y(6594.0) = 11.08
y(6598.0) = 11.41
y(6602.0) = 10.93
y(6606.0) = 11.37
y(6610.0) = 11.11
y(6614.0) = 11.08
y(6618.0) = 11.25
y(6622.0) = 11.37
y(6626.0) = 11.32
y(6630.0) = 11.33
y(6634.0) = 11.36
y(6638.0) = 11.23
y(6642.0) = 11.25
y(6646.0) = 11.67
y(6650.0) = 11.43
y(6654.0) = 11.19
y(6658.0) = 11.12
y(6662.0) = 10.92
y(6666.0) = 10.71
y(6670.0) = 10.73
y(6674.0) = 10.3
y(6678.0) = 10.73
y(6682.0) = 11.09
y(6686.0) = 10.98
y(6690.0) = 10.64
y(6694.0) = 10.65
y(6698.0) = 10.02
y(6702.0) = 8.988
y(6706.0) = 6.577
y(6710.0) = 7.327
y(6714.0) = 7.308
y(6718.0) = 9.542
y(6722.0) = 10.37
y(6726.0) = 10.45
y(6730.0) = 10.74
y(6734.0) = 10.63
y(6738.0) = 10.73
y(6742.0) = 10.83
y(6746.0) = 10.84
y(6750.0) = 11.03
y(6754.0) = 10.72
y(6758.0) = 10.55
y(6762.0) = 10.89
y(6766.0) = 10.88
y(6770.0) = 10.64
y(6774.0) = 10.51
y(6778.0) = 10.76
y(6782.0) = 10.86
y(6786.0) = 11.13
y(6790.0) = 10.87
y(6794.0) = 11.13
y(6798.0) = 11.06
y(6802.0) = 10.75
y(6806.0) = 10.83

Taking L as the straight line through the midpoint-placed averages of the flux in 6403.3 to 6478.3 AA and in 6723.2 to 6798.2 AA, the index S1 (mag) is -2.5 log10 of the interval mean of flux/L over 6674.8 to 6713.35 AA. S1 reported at 0.12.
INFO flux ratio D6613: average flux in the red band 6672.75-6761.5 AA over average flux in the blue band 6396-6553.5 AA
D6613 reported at 0.94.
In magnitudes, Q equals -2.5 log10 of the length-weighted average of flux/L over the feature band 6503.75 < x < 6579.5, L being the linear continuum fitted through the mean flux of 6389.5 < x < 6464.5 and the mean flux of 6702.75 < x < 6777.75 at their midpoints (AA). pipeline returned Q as -0.09 mag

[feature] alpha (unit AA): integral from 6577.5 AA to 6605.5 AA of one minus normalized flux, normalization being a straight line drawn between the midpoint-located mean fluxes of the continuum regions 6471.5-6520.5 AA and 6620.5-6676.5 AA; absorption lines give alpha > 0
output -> 0.4 AA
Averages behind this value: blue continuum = 10.7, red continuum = 11.1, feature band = 10.8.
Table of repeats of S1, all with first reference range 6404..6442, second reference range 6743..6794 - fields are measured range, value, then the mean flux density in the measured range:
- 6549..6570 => -0.08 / 11.4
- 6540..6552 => -0.04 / 11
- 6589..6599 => -0.04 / 11.1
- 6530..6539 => -0.06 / 11.2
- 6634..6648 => -0.07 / 11.4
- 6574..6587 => 0.01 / 10.5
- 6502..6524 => -0.04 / 10.9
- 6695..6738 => 0.16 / 9.3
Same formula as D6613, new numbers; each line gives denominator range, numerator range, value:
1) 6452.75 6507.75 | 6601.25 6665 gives 1.07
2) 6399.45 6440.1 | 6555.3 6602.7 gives 1.06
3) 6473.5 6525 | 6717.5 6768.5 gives 0.99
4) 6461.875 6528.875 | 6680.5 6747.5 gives 0.92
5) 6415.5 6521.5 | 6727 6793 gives 1.02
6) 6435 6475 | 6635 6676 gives 1.05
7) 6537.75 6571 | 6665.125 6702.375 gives 0.94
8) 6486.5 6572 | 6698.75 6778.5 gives 0.91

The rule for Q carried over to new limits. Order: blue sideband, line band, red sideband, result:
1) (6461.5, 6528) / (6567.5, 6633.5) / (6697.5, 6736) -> -0.11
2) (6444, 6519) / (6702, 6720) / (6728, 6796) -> 0.35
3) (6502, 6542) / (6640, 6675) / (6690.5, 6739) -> -0.12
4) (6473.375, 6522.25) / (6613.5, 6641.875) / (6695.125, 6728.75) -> -0.17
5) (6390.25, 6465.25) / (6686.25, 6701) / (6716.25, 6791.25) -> 0.02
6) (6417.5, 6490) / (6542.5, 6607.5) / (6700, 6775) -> -0.08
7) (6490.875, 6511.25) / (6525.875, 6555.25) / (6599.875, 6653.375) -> -0.03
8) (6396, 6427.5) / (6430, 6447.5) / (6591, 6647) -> 0.00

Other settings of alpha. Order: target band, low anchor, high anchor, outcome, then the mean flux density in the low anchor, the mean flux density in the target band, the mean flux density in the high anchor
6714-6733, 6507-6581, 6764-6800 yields 1.7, 11.1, 9.98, 10.9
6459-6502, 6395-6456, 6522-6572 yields 0.7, 10.4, 10.6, 11.2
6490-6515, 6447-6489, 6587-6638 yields 0.6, 10.6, 10.5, 11.2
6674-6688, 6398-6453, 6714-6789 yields -0.4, 10.4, 10.8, 10.6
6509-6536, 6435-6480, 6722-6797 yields -1.4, 10.5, 11.1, 10.8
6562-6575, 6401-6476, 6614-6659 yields -0.7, 10.5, 11.6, 11.3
